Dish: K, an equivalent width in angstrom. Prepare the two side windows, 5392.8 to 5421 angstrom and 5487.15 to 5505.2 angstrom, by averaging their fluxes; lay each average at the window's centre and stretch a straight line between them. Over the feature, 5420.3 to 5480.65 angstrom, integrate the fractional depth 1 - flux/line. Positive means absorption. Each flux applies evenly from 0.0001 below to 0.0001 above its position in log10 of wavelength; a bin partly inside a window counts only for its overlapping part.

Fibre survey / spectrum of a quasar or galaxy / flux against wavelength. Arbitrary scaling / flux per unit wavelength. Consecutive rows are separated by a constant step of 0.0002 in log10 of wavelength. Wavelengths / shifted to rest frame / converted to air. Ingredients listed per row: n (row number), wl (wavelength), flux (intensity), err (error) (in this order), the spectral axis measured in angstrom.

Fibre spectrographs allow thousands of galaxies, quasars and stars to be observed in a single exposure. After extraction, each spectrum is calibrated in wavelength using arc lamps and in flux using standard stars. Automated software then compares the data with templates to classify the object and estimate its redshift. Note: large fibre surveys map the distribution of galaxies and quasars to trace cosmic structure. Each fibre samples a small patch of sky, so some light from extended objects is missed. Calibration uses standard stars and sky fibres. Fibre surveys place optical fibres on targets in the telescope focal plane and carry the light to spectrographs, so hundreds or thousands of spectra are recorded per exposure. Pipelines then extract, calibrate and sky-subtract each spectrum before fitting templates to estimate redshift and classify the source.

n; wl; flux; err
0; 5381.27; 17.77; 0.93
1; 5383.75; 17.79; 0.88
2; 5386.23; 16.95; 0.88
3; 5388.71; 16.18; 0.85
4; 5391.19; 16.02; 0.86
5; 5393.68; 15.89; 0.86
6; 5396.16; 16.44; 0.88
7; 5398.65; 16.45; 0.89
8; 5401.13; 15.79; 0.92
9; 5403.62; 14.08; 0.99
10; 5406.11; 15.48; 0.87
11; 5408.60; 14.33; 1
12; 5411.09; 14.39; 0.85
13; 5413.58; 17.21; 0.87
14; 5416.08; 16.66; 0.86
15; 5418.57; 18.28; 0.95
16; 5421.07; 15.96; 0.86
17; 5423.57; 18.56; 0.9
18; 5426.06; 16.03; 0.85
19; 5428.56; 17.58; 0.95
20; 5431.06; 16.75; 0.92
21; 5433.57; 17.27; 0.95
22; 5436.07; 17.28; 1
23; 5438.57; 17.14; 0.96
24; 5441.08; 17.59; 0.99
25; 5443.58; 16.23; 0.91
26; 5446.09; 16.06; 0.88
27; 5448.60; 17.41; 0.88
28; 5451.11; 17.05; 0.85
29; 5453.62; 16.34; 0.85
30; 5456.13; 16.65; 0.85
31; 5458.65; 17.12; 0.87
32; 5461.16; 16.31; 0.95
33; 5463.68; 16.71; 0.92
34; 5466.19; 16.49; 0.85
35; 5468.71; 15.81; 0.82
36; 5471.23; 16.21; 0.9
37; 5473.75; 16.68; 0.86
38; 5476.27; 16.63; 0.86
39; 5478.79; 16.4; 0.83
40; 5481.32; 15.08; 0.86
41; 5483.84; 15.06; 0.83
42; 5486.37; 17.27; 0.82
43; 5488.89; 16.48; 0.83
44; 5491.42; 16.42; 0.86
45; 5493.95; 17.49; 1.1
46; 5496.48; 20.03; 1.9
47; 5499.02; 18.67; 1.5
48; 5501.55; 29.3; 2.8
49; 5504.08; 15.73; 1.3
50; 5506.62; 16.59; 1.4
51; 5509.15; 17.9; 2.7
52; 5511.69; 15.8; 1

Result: 2.4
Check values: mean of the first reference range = 15.9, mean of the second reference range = 19.1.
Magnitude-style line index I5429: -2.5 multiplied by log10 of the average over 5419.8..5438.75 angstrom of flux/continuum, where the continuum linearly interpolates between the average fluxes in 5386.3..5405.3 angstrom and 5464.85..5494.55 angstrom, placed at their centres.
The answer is -0.07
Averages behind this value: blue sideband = 15.9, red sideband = 16.3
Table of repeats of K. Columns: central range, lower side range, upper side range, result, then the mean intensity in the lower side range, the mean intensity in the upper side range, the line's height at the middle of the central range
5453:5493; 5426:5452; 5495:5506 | 5.5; 17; 20.6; 19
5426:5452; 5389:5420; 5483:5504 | 0.0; 15.9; 18.7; 17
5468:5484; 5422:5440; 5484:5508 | 1.8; 17.2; 18.5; 18.1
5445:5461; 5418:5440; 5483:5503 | 1.0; 17.2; 18.9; 17.8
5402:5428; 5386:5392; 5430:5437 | 1.0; 16.3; 17.1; 16.8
